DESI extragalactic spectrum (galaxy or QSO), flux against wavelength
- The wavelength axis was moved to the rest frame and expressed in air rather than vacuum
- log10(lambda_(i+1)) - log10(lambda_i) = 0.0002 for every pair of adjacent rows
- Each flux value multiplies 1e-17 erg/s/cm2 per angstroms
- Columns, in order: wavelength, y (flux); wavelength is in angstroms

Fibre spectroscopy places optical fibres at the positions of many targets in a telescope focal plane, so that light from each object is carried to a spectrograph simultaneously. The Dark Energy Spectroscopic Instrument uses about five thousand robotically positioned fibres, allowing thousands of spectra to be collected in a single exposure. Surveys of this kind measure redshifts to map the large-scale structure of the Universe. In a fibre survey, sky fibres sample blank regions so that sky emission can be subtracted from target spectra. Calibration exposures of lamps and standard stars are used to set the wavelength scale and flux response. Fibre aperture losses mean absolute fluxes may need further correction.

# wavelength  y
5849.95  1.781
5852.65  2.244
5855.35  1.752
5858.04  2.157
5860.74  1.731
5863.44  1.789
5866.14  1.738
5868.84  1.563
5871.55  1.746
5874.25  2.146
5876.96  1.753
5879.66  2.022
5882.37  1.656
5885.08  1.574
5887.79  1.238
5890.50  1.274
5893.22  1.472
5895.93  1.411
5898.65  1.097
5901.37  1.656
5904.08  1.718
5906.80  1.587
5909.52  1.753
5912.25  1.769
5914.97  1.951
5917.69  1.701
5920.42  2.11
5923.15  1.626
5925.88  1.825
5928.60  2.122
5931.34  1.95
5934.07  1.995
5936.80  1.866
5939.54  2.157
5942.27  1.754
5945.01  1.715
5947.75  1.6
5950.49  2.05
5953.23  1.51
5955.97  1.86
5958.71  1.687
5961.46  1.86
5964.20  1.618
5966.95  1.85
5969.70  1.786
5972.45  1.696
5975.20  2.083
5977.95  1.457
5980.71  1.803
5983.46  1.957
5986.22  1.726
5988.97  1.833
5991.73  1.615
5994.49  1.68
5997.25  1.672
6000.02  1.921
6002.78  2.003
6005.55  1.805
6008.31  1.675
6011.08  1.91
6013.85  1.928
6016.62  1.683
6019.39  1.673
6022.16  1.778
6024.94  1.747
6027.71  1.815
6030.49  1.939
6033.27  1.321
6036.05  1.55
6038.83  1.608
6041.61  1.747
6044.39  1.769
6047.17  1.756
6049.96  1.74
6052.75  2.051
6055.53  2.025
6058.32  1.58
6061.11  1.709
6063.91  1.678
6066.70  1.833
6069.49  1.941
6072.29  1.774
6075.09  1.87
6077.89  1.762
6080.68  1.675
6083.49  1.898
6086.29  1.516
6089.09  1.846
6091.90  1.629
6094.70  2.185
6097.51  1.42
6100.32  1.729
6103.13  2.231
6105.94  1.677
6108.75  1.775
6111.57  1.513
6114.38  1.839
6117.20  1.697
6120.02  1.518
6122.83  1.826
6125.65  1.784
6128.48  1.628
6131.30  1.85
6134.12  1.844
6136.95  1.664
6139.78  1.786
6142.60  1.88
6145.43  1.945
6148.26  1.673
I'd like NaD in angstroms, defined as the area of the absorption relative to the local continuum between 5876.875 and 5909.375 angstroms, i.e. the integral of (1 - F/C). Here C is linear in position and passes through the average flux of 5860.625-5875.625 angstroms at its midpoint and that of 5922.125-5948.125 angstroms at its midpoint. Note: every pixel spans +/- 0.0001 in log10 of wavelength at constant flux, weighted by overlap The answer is 5.05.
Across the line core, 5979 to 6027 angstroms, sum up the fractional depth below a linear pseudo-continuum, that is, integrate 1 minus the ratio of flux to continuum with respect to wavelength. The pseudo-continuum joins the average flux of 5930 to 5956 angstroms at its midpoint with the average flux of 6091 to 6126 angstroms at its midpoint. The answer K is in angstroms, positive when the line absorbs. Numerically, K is 0.7 angstroms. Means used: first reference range 1.85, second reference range 1.76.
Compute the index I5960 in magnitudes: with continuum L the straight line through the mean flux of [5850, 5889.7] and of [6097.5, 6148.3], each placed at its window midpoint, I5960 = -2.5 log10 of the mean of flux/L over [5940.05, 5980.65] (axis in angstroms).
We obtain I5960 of 0.01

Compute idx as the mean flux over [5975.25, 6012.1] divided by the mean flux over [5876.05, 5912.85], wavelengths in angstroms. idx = 1.1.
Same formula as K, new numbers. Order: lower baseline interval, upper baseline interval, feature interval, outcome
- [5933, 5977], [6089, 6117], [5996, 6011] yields -0.2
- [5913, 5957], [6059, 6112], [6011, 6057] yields 1.0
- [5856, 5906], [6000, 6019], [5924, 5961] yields -2.4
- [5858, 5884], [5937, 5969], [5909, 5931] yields -0.8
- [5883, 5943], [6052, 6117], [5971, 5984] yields -0.4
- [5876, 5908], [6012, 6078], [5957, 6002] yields -2.8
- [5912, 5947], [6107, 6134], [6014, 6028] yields 0.4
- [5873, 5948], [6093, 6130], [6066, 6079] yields -0.6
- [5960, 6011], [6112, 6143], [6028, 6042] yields 1.0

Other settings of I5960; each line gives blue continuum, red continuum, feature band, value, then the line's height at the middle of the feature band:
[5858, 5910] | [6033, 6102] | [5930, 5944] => -0.16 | 1.67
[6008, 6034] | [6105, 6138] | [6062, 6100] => -0.02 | 1.74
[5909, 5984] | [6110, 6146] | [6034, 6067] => 0.02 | 1.78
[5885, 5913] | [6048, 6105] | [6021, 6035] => 0.00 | 1.72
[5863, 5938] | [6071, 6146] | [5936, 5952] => -0.08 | 1.73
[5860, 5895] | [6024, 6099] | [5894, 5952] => -0.06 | 1.69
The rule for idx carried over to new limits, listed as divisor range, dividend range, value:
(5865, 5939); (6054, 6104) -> 1.04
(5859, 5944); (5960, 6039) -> 1.01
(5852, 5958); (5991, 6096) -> 1.01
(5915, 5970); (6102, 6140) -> 0.96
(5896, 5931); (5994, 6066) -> 1.01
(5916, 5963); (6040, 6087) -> 0.97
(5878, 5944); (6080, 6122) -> 1.01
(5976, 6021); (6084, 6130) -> 0.98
